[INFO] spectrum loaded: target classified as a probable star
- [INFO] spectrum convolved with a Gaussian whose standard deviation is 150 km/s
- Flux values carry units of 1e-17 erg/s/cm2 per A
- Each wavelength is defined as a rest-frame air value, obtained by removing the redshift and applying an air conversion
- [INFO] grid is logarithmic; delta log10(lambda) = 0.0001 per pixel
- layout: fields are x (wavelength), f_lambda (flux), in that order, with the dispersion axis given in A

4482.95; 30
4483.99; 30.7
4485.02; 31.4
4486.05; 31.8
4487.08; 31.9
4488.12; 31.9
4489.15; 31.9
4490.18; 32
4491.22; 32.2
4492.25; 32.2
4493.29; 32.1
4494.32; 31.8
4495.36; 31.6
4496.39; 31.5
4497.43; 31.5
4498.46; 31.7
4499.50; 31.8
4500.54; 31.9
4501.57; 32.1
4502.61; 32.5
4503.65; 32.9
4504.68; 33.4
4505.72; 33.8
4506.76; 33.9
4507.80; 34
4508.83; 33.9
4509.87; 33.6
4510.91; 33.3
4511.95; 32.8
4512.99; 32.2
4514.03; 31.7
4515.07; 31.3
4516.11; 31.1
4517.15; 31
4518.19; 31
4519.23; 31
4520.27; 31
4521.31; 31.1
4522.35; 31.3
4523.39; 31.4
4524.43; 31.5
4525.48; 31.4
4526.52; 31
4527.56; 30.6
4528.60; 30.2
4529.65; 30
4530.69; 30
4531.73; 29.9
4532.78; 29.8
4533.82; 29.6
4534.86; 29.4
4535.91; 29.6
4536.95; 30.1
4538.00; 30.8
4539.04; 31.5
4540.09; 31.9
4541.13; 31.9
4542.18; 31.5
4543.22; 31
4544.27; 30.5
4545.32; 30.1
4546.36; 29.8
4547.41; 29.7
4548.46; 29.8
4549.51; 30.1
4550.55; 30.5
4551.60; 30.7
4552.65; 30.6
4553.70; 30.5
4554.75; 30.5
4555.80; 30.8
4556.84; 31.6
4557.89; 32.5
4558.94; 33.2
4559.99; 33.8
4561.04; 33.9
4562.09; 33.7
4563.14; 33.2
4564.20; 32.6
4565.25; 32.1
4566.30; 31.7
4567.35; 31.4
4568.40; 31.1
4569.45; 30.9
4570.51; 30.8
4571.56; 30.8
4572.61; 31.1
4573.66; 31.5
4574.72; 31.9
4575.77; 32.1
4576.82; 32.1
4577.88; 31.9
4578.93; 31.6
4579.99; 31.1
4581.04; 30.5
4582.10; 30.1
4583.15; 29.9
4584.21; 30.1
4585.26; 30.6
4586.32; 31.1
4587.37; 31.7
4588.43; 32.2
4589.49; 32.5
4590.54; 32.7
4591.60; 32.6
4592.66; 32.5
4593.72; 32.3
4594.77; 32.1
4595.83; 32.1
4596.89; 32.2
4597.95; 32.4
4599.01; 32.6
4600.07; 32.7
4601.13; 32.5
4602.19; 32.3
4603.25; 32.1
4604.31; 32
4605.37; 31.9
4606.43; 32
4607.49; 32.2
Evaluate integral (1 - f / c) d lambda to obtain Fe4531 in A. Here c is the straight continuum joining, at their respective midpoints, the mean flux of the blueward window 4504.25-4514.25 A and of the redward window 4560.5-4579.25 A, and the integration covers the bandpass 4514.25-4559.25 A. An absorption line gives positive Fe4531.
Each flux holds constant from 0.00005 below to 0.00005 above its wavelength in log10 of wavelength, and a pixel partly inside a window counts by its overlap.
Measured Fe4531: 2.6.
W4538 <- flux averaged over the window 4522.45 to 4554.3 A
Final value 30.5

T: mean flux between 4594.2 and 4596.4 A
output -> 32.2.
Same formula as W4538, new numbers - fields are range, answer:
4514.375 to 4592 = 31.2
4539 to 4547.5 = 30.9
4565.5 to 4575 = 31.3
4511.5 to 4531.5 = 31.1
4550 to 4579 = 31.8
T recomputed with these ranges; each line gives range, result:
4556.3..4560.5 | 32.8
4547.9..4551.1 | 30.1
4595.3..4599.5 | 32.3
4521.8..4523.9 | 31.4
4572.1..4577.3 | 31.8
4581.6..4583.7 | 30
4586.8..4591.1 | 32.3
